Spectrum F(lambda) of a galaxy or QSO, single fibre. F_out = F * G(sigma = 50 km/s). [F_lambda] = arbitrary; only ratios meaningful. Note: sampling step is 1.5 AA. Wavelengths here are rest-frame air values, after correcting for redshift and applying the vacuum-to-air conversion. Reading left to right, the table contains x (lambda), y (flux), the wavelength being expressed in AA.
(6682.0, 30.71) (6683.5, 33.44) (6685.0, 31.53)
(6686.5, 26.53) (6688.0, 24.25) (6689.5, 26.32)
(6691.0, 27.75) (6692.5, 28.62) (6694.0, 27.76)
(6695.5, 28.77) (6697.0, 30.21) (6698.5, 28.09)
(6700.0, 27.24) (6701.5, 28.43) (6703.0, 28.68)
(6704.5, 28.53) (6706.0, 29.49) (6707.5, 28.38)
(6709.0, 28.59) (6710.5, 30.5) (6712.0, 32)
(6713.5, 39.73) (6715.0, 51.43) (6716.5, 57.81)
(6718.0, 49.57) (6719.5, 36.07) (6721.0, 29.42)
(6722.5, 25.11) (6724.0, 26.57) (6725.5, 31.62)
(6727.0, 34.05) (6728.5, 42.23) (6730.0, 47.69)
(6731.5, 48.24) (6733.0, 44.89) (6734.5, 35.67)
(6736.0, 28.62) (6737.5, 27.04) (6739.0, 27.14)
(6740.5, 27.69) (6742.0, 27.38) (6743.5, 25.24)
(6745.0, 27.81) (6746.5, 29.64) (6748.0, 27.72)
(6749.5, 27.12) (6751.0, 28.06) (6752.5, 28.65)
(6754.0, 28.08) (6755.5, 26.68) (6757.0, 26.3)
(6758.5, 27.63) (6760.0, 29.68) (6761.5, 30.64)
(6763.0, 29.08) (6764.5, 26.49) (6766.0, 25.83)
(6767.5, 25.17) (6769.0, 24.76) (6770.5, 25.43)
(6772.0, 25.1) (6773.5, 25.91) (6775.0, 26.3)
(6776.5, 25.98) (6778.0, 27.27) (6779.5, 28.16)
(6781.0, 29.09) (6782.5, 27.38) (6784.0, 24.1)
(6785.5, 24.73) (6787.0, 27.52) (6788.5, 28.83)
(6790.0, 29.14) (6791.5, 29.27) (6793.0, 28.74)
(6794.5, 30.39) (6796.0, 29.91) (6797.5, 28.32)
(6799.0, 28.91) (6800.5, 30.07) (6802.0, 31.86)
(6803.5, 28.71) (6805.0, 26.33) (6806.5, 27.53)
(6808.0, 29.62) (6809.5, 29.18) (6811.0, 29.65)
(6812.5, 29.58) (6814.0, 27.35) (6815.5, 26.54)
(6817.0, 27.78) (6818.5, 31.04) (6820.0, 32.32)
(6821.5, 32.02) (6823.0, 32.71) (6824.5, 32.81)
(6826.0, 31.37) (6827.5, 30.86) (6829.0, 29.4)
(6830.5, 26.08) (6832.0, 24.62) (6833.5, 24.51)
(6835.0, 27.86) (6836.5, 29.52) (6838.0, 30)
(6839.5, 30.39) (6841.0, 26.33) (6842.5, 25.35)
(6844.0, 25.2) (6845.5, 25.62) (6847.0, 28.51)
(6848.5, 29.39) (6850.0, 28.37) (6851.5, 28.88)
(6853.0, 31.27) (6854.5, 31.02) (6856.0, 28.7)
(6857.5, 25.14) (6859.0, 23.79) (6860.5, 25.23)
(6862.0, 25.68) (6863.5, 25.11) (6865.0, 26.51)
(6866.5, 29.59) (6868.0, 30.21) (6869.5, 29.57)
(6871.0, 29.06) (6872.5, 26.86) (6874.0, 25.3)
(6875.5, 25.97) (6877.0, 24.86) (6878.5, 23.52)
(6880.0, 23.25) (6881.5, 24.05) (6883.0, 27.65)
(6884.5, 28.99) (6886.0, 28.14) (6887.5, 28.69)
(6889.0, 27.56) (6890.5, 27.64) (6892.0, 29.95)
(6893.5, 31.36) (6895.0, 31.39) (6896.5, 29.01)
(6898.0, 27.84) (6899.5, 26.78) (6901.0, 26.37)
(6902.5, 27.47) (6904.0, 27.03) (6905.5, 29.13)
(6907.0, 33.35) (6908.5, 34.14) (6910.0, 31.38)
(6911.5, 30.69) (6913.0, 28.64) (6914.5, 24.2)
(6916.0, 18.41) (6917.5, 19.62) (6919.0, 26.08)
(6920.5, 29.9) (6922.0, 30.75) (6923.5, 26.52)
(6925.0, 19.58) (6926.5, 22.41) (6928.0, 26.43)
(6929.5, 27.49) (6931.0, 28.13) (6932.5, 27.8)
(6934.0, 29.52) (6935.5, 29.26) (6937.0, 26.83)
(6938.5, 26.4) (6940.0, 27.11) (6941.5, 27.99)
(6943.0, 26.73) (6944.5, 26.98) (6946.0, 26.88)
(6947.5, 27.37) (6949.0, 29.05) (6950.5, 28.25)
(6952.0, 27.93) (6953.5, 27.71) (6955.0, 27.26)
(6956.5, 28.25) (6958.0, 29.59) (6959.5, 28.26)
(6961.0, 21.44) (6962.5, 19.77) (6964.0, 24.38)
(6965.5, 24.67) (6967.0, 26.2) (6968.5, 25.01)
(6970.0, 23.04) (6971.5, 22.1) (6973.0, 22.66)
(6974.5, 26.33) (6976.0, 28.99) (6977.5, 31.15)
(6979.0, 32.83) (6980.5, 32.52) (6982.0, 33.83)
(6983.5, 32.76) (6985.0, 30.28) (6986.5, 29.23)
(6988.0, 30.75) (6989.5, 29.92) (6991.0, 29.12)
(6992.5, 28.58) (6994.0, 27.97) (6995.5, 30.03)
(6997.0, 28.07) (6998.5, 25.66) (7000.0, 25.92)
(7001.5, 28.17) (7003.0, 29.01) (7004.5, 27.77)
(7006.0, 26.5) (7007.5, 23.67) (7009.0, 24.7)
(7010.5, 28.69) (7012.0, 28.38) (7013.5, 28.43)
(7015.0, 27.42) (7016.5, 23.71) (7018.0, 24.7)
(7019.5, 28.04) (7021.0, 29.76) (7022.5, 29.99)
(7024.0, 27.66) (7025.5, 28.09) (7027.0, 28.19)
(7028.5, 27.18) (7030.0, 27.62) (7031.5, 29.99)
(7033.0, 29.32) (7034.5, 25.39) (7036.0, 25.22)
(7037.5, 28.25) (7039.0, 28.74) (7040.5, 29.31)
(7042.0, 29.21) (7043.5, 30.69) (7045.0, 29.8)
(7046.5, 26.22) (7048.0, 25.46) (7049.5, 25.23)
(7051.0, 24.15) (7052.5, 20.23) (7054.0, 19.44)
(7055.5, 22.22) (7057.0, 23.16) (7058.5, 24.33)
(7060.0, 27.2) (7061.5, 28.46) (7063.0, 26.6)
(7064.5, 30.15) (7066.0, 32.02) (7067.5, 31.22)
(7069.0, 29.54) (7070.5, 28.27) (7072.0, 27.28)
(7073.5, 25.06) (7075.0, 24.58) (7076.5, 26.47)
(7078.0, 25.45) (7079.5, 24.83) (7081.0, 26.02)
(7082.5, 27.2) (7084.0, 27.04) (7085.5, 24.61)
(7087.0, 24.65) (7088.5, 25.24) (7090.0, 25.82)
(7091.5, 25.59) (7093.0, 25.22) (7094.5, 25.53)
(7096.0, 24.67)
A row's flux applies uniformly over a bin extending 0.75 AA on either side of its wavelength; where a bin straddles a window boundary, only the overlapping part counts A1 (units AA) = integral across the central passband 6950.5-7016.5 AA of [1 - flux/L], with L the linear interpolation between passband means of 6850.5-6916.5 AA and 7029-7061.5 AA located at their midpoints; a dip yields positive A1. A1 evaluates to -1.64 AA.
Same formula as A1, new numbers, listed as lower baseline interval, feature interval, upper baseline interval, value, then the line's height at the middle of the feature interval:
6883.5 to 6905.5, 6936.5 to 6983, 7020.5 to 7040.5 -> 2.1 AA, 28.3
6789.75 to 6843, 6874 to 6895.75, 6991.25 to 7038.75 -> 0.9 AA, 28.5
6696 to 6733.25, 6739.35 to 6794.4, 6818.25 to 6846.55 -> 8.5 AA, 32.4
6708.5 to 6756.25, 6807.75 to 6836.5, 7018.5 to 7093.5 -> 2.3 AA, 31.8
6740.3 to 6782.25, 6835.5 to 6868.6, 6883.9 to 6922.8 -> 0.2 AA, 27.9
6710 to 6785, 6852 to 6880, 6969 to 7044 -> 2.6 AA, 29.8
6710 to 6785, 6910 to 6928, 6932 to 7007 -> 1.9 AA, 28.5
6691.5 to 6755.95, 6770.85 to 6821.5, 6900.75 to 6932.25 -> 3.4 AA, 30.4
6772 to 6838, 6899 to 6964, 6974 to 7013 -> 3.9 AA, 28.8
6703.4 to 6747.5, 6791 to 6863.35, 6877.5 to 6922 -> 4.5 AA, 30.5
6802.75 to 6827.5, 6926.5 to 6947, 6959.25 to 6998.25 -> 0.6 AA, 28.2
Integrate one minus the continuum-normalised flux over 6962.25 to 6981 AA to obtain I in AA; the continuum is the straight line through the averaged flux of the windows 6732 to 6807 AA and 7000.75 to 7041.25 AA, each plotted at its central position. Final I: 1.00 AA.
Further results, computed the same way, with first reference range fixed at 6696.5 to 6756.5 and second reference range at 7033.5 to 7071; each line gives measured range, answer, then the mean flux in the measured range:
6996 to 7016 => 0.4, 27.1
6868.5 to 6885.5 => 2.0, 26.4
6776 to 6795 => 2.3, 27.7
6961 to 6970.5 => 1.6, 23.7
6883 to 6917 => 1.3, 28.5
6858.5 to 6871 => 1.3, 27.2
